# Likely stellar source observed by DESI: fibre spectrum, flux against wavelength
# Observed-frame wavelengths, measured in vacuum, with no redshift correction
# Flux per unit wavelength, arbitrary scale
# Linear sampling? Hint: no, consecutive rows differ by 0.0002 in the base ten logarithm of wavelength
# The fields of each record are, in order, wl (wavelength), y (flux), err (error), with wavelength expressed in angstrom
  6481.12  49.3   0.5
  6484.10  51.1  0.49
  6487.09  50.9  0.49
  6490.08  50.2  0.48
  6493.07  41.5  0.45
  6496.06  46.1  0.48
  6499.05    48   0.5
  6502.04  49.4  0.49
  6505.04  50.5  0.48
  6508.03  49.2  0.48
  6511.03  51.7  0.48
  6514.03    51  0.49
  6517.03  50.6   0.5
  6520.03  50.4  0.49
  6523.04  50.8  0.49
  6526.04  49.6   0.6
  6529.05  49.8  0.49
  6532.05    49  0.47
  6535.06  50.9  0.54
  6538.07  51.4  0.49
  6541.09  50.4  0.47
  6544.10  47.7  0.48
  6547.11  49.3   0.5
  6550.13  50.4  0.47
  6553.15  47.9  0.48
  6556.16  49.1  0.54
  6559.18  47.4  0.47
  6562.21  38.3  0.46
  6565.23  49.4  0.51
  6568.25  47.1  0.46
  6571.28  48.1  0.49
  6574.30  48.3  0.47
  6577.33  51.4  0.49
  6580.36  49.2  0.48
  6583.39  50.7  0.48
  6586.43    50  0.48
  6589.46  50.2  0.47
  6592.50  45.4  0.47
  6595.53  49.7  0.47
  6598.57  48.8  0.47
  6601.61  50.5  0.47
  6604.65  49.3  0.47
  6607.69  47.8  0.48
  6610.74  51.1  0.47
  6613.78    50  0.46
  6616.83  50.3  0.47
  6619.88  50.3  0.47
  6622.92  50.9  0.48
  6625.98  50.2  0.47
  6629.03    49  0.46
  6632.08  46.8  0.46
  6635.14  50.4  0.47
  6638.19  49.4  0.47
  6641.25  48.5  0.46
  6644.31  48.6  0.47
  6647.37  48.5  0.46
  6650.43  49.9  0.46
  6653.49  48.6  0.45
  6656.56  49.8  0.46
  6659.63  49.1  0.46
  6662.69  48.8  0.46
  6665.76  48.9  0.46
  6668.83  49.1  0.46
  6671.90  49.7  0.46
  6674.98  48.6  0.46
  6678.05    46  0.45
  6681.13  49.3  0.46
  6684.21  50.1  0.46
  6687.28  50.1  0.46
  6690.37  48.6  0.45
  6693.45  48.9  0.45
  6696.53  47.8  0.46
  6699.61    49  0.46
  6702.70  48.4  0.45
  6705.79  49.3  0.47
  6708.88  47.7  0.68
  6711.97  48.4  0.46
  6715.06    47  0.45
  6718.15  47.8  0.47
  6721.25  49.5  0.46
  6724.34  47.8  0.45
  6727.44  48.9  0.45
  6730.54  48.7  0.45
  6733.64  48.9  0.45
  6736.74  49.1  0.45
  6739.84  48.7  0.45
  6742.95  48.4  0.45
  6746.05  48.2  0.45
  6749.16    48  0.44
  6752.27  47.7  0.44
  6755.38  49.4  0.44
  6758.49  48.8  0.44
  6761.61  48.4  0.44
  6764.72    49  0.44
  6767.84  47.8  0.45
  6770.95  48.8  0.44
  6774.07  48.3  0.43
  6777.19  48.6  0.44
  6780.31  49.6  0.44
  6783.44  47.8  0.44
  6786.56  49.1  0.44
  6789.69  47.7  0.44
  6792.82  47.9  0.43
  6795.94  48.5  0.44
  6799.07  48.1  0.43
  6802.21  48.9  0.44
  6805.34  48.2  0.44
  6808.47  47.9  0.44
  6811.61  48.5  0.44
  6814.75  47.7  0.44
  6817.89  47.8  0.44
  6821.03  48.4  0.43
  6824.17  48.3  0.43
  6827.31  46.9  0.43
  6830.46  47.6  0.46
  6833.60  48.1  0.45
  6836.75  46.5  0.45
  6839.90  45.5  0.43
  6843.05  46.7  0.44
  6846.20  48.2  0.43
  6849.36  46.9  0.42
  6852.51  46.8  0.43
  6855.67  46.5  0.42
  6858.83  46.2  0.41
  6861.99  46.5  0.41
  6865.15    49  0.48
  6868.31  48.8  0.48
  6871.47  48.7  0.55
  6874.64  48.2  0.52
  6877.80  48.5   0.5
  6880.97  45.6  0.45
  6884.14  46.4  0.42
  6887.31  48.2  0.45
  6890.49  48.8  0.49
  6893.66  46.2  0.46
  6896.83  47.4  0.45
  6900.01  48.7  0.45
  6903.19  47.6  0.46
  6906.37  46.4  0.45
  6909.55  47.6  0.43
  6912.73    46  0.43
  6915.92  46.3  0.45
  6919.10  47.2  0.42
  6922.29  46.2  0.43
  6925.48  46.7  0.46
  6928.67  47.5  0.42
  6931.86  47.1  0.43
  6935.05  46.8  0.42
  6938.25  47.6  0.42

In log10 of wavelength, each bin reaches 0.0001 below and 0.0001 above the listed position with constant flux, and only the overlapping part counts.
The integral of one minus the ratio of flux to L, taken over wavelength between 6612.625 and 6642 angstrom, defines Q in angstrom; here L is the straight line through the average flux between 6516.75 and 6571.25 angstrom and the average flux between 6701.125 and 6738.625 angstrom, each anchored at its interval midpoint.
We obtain -0.58 angstrom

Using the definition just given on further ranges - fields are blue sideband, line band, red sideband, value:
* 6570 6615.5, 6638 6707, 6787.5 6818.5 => 0.0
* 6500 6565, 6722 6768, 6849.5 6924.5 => -0.5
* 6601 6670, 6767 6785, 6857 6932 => -0.1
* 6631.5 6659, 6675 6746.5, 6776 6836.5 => 0.2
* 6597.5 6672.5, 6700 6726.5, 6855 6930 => 0.3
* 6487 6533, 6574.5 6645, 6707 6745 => -0.9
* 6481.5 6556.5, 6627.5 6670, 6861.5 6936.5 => -0.2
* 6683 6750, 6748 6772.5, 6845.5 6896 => -0.1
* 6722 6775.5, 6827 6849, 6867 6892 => 0.5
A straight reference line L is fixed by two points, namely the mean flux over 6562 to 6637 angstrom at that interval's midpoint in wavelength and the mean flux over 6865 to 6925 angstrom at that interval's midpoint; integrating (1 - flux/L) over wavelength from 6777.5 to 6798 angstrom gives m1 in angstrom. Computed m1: -0.2 angstrom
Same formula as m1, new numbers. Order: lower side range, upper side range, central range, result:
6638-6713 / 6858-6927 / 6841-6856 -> 0.20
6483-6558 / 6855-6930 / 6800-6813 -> -0.15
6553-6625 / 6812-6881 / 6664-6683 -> -0.09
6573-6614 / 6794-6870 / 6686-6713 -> -0.03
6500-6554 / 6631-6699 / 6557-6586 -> 1.03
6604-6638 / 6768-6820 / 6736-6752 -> 0.11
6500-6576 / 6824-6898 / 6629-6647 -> -0.07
